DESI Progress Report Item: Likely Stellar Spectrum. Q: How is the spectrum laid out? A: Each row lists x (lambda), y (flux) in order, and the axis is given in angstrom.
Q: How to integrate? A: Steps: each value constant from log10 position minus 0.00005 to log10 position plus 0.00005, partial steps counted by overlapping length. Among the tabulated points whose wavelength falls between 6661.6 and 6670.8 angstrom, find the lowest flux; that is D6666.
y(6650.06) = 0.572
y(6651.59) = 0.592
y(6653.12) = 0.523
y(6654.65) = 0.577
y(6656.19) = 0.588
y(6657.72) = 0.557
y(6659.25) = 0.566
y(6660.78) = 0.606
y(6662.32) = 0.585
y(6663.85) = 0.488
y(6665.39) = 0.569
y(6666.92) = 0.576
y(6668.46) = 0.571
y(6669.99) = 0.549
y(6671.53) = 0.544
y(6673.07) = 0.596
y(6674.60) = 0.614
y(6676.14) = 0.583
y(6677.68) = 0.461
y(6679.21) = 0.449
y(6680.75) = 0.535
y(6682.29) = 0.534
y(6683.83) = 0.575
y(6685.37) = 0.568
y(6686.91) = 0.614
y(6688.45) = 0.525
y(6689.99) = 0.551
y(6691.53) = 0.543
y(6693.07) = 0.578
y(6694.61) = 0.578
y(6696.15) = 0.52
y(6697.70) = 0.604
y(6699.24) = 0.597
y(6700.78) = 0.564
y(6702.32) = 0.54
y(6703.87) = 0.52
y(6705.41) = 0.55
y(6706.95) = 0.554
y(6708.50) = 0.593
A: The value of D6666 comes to 0.488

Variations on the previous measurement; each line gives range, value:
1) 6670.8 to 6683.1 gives 0.449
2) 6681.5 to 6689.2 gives 0.525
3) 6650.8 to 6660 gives 0.523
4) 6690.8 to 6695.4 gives 0.543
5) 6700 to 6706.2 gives 0.52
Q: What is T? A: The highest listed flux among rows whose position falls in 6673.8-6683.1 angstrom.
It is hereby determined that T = 0.614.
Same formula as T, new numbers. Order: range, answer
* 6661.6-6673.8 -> 0.596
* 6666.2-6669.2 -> 0.576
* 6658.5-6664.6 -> 0.606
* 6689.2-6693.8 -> 0.578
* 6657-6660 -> 0.566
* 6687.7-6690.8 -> 0.551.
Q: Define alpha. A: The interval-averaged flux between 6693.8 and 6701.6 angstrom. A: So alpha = 0.573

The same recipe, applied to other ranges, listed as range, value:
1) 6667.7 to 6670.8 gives 0.56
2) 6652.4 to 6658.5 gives 0.562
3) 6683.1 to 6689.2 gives 0.57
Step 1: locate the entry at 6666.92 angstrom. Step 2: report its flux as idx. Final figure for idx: 0.576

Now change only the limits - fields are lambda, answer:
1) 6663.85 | 0.488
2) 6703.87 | 0.52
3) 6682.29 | 0.534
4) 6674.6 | 0.614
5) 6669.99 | 0.549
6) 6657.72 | 0.557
